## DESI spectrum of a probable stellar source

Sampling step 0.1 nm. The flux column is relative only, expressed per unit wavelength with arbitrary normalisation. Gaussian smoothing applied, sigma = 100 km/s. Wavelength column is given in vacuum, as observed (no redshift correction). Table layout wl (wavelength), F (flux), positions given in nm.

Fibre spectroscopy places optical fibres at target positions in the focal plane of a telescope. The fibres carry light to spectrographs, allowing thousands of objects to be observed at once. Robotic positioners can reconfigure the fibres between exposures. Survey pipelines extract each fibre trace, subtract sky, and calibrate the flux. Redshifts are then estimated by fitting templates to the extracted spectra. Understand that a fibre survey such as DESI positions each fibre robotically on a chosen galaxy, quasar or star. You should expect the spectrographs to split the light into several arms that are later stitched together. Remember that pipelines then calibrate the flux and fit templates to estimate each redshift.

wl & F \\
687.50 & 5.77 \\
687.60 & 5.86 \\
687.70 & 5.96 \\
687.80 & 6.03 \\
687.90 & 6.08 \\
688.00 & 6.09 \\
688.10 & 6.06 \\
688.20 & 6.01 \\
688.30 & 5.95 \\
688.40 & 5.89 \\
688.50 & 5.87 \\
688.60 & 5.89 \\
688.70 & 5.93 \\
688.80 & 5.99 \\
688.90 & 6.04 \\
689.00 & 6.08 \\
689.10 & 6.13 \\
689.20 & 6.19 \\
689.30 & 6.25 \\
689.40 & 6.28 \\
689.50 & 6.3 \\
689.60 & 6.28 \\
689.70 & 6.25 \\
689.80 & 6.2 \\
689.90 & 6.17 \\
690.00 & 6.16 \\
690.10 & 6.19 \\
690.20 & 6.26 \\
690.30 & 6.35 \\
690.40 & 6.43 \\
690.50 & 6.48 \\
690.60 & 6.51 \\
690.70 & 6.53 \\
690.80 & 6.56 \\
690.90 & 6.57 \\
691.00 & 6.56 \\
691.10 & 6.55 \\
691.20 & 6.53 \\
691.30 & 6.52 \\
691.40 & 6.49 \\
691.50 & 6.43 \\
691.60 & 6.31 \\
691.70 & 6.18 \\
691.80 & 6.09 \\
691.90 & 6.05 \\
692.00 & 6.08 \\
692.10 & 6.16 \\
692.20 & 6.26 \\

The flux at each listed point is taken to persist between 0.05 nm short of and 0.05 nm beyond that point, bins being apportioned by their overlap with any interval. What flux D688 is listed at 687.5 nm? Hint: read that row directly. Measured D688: 5.77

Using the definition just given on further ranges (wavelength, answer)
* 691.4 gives 6.49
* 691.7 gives 6.18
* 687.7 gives 5.96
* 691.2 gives 6.53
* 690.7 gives 6.53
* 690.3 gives 6.35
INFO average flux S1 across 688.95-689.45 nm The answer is 6.19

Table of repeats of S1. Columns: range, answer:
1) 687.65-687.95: 6.02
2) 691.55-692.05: 6.14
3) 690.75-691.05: 6.56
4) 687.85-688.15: 6.08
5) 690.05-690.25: 6.23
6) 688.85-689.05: 6.06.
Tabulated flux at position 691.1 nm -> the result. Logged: 6.55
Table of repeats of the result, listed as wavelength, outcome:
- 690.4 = 6.43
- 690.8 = 6.56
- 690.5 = 6.48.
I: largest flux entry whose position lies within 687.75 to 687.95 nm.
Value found 6.08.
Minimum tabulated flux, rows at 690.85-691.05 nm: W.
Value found 6.56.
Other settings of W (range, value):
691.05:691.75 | 6.18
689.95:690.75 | 6.16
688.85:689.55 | 6.04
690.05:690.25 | 6.19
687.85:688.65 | 5.87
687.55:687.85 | 5.86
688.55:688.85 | 5.89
